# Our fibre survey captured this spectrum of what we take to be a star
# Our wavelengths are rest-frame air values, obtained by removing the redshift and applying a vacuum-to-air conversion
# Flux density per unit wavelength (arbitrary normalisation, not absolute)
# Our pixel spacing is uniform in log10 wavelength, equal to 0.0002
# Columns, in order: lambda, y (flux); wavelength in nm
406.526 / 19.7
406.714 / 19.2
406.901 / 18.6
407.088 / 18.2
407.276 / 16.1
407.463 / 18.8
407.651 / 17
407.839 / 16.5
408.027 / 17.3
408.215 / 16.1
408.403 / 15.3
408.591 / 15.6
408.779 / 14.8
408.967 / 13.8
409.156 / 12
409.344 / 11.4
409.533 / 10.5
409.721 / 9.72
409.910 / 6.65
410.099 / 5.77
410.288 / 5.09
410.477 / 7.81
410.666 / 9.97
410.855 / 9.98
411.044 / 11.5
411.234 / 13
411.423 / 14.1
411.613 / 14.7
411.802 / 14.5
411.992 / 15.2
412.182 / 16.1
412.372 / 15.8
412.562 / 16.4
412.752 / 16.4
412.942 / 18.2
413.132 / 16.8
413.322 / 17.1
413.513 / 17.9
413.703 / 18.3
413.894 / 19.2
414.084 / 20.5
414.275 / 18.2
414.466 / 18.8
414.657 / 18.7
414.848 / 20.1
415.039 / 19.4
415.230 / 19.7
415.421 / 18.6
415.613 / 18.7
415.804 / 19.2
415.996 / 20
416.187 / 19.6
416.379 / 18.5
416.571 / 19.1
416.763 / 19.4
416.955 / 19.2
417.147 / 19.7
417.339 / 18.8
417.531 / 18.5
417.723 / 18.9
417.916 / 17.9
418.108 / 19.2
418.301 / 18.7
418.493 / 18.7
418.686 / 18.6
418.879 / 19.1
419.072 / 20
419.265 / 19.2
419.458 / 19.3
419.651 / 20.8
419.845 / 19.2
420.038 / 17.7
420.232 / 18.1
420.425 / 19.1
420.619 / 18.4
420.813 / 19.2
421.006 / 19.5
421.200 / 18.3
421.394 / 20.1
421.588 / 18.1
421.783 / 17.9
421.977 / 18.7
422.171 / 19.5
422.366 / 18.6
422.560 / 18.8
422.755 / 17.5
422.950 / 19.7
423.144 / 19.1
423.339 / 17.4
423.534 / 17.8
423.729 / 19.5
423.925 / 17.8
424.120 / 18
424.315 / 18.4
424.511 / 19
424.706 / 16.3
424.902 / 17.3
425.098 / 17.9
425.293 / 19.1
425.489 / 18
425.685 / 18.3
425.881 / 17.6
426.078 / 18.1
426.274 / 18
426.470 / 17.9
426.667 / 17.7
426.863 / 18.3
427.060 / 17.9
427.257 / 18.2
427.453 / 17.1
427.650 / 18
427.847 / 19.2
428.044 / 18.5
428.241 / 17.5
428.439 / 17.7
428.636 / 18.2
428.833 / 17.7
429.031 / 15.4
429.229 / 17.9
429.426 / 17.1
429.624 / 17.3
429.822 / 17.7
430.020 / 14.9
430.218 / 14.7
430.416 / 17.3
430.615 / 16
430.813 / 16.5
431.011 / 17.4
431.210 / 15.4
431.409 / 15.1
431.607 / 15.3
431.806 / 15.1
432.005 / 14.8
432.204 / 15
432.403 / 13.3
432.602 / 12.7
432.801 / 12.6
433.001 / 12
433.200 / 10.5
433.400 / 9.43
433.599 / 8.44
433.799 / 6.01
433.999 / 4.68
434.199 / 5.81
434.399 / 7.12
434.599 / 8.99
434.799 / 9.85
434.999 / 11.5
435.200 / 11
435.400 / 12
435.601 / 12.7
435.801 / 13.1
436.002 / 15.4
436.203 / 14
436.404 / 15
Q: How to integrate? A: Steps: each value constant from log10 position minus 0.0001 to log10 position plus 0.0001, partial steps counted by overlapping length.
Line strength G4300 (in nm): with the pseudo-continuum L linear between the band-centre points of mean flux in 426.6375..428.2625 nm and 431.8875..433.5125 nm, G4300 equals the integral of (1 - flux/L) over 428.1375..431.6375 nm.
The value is -0.26 nm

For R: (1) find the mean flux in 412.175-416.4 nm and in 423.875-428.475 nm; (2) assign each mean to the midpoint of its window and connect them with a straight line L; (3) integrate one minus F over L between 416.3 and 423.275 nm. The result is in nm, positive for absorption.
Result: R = -0.27 nm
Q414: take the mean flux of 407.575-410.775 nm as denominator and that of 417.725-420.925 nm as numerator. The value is 1.6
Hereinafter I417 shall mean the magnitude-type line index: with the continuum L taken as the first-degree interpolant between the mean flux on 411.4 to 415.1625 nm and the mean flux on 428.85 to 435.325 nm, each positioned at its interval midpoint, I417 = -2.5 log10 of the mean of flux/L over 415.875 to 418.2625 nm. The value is -0.15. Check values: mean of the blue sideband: 17.4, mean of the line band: 19.1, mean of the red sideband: 13.1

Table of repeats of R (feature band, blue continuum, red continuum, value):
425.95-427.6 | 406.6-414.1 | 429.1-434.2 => -0.47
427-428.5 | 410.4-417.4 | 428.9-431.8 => -0.15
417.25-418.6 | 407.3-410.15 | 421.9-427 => -0.20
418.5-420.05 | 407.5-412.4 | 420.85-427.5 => -0.28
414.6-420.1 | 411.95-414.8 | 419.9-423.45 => -0.30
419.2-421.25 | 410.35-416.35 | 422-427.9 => -0.17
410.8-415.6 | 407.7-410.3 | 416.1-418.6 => -0.32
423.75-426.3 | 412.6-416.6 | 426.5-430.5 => -0.04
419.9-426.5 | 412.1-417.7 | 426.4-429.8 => -0.13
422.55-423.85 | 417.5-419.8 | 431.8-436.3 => -0.14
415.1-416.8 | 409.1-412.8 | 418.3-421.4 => -0.36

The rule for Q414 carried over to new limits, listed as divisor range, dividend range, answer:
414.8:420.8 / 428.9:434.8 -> 0.69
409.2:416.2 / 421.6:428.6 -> 1.20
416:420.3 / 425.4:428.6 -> 0.95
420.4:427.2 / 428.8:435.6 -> 0.71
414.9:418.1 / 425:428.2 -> 0.95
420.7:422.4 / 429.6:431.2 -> 0.87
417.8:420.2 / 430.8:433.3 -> 0.75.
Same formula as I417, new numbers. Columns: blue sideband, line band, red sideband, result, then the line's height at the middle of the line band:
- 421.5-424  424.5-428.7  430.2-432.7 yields -0.06 mag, 17.1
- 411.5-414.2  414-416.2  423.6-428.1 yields -0.13 mag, 17.1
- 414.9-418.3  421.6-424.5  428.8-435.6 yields -0.12 mag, 16.6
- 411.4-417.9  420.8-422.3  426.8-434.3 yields -0.13 mag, 16.7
